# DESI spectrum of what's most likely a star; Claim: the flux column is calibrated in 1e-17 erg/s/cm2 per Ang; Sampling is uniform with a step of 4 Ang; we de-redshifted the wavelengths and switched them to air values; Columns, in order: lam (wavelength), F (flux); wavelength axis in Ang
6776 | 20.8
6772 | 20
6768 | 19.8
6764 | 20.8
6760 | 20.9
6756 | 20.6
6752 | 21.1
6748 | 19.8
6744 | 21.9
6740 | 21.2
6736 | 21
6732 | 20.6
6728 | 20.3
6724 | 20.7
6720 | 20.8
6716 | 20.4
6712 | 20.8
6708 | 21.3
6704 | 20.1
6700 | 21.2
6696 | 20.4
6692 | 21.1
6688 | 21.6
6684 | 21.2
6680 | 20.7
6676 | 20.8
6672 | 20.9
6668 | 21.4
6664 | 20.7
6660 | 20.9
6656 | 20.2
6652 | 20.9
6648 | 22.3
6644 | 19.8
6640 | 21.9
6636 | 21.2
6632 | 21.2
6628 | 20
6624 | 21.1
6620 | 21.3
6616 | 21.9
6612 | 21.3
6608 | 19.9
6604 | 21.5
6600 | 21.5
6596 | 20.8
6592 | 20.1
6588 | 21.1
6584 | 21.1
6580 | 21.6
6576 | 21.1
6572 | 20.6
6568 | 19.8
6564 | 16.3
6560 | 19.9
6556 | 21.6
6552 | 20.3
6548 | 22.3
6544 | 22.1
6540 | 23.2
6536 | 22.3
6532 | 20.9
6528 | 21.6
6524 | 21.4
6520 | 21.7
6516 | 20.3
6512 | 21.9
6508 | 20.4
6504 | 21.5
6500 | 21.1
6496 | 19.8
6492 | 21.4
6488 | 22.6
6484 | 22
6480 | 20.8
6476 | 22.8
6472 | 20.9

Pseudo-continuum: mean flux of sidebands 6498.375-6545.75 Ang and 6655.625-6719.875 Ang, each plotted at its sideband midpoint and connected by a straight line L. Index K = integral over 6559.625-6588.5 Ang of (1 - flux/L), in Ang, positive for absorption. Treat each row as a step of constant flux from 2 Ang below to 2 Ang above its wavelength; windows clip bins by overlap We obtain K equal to 1.6 Ang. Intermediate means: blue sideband 21.5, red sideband 20.9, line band 20.2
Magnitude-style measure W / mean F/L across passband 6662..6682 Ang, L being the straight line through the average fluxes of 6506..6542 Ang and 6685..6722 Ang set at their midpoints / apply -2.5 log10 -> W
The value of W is 0.00 mag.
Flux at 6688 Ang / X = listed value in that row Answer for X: 21.6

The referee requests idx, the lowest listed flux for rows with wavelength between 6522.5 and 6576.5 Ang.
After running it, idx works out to 16.3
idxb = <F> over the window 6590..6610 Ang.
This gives 20.8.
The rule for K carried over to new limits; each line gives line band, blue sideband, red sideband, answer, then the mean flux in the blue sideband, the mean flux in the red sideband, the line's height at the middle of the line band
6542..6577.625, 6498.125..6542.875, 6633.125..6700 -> 1.55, 21.5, 21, 21.4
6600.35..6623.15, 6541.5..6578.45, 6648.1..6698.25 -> -0.54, 20.5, 21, 20.7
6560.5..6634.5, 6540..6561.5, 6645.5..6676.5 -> 2.07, 21.5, 21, 21.3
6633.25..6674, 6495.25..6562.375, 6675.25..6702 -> 0.10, 21.3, 21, 21.1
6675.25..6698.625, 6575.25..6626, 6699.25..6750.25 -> -0.13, 21.1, 20.8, 20.9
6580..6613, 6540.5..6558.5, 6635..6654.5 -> 0.75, 21.7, 21.2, 21.4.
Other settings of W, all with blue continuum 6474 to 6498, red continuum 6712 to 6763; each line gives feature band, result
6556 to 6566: 0.14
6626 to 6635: 0.02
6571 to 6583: 0.01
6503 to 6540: 0.00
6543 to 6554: -0.01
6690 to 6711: 0.00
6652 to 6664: 0.02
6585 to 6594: 0.03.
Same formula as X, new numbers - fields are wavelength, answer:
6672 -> 20.9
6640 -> 21.9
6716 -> 20.4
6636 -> 21.2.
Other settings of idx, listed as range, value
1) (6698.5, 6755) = 19.8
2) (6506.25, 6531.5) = 20.3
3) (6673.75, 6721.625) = 20.1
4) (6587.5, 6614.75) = 19.9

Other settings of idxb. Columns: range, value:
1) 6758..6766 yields 20.9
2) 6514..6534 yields 21.2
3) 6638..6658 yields 21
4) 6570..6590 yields 21.1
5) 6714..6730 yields 20.6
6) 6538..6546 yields 22.6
